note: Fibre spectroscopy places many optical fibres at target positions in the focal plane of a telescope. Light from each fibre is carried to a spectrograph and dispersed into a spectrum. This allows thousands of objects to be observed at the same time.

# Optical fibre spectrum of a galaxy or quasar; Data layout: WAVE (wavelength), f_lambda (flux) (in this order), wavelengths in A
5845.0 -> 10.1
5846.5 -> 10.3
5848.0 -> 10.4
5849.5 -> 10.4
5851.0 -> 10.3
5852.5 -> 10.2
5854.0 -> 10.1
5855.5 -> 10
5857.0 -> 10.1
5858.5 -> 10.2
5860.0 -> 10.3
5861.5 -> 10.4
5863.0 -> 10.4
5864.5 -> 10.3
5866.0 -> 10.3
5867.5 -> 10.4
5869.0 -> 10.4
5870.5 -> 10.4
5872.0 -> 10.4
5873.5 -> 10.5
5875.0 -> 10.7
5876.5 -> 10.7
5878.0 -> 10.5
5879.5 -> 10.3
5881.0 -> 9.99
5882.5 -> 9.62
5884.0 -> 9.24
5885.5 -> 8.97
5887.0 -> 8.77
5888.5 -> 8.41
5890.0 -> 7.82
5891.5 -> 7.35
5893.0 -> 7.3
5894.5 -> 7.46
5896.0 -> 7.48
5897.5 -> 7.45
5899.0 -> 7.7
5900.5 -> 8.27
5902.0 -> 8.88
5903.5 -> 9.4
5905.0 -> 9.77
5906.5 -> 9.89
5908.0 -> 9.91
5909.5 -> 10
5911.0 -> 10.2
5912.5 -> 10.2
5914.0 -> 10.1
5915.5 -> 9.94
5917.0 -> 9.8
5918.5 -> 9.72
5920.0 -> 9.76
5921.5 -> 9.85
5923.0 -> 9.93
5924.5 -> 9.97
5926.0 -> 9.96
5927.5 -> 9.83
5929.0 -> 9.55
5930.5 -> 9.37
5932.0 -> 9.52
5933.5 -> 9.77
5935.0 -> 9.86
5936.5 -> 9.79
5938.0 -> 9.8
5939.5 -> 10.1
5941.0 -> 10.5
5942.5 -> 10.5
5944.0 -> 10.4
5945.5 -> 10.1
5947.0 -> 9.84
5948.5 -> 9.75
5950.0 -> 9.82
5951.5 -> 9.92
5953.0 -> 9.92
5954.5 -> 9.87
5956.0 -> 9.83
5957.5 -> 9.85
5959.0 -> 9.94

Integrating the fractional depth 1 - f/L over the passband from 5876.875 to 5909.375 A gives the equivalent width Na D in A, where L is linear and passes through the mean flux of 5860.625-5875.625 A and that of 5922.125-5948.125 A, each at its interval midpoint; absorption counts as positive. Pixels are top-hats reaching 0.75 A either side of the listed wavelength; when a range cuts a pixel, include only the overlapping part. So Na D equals 4.5 A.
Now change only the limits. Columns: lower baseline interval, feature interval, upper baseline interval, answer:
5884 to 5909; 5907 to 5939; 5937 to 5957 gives -2.0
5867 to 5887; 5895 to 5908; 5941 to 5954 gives 1.8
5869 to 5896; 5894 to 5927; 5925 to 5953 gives 0.8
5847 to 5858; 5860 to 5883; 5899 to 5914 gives -0.9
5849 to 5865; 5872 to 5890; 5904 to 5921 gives 0.7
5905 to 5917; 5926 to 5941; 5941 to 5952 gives 0.4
